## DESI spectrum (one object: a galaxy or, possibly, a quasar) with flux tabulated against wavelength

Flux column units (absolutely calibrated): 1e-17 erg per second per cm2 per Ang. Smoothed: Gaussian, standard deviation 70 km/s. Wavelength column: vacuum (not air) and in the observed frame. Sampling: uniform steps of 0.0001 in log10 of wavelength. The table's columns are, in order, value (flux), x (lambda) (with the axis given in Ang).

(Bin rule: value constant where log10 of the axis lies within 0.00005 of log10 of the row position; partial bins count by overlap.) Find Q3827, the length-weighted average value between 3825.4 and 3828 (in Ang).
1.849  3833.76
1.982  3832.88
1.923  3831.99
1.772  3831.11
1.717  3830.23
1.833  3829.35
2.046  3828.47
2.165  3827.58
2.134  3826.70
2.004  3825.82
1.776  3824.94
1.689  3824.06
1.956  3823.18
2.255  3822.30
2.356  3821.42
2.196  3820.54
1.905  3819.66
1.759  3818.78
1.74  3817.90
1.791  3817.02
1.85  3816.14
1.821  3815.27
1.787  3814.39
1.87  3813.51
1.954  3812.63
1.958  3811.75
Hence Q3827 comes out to 2.1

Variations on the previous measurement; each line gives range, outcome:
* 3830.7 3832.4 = 1.85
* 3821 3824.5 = 2.06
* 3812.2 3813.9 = 1.91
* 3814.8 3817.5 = 1.82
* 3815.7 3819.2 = 1.79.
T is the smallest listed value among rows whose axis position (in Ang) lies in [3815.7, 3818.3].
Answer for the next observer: 1.74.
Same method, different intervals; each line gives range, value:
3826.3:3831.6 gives 1.717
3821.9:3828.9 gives 1.689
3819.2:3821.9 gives 1.905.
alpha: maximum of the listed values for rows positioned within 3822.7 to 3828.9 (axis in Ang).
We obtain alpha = 2.165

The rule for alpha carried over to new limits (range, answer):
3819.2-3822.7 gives 2.356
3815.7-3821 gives 2.196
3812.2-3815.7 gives 1.954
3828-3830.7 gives 2.046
